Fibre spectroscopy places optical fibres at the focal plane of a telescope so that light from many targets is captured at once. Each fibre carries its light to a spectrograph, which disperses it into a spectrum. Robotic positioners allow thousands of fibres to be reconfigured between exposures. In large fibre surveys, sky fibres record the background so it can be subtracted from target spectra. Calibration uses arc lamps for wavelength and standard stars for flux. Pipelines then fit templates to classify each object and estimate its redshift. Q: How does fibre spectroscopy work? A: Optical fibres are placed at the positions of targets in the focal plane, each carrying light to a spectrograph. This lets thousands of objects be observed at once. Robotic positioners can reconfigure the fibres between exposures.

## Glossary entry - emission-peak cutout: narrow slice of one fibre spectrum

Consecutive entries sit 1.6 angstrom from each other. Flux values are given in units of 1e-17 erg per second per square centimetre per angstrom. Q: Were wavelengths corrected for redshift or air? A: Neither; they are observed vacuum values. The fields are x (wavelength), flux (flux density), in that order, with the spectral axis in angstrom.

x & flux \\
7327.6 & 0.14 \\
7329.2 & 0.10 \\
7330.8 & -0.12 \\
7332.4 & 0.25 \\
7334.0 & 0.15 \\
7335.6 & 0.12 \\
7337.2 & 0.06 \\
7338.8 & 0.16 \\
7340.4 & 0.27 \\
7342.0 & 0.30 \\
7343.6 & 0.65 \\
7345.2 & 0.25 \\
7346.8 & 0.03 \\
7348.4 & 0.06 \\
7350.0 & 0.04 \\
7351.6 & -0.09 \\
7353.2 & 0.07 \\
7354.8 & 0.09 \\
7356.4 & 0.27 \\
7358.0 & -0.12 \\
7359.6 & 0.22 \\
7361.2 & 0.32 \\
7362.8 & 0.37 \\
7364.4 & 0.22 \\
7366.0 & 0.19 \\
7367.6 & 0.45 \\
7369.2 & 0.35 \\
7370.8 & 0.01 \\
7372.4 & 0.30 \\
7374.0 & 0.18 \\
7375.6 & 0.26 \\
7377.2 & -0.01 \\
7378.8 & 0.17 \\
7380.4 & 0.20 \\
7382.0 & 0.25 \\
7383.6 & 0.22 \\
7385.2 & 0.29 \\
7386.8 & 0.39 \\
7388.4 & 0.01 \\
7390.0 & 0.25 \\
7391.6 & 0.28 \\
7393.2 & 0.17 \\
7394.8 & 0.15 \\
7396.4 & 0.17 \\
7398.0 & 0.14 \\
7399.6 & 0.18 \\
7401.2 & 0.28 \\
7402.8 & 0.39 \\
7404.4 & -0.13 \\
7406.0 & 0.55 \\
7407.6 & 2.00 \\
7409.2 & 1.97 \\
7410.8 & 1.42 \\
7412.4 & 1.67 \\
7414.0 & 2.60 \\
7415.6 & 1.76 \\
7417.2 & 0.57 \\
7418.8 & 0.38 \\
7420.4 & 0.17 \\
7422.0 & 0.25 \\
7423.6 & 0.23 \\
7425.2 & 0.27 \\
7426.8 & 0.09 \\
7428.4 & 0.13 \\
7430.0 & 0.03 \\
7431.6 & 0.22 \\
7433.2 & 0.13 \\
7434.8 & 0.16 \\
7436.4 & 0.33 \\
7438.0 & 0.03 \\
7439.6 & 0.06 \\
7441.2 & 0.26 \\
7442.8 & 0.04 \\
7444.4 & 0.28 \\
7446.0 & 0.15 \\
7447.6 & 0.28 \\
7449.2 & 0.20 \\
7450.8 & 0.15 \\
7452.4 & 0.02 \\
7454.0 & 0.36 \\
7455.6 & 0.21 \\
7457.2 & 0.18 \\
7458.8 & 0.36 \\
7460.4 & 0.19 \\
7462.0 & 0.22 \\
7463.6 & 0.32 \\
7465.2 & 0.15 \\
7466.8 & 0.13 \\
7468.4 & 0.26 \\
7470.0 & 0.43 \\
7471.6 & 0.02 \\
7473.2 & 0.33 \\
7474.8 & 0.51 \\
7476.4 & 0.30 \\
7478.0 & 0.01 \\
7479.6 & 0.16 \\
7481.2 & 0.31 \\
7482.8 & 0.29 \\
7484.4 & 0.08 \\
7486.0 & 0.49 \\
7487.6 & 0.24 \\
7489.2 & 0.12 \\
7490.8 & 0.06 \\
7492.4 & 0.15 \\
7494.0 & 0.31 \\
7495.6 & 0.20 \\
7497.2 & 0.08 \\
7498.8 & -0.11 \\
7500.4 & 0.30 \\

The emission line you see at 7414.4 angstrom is [O II] 3727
